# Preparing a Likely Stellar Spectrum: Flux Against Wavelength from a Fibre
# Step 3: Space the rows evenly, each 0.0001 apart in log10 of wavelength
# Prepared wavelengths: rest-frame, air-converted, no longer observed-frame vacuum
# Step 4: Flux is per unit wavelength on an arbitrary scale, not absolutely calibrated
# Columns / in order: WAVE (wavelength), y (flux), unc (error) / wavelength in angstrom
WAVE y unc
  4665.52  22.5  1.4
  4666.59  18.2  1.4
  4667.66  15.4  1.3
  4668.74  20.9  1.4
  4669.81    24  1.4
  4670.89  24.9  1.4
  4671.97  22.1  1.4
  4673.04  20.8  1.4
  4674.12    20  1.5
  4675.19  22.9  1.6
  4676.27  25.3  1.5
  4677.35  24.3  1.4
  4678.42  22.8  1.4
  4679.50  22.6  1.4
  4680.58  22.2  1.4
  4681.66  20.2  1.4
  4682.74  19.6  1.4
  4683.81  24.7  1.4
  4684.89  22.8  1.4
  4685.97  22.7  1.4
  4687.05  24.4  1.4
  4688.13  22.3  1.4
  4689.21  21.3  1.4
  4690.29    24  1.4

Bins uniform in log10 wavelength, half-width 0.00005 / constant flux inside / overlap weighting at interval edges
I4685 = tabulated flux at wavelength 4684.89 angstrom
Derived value 22.8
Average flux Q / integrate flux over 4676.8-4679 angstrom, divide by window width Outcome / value 23.6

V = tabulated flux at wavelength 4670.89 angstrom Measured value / 24.9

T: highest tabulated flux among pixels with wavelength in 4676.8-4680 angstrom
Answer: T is 24.3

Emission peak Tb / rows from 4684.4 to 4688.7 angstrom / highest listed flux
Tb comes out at 24.4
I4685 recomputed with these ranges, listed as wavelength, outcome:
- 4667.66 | 15.4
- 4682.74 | 19.6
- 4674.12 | 20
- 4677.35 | 24.3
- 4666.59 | 18.2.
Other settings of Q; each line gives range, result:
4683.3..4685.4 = 23.7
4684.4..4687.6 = 23.3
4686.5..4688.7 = 23.3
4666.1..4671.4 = 20.7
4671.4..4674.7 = 21.1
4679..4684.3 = 21.8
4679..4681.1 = 22.4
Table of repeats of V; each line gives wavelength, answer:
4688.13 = 22.3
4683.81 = 24.7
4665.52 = 22.5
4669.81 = 24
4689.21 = 21.3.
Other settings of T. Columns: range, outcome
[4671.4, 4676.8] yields 25.3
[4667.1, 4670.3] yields 24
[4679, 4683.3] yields 22.6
